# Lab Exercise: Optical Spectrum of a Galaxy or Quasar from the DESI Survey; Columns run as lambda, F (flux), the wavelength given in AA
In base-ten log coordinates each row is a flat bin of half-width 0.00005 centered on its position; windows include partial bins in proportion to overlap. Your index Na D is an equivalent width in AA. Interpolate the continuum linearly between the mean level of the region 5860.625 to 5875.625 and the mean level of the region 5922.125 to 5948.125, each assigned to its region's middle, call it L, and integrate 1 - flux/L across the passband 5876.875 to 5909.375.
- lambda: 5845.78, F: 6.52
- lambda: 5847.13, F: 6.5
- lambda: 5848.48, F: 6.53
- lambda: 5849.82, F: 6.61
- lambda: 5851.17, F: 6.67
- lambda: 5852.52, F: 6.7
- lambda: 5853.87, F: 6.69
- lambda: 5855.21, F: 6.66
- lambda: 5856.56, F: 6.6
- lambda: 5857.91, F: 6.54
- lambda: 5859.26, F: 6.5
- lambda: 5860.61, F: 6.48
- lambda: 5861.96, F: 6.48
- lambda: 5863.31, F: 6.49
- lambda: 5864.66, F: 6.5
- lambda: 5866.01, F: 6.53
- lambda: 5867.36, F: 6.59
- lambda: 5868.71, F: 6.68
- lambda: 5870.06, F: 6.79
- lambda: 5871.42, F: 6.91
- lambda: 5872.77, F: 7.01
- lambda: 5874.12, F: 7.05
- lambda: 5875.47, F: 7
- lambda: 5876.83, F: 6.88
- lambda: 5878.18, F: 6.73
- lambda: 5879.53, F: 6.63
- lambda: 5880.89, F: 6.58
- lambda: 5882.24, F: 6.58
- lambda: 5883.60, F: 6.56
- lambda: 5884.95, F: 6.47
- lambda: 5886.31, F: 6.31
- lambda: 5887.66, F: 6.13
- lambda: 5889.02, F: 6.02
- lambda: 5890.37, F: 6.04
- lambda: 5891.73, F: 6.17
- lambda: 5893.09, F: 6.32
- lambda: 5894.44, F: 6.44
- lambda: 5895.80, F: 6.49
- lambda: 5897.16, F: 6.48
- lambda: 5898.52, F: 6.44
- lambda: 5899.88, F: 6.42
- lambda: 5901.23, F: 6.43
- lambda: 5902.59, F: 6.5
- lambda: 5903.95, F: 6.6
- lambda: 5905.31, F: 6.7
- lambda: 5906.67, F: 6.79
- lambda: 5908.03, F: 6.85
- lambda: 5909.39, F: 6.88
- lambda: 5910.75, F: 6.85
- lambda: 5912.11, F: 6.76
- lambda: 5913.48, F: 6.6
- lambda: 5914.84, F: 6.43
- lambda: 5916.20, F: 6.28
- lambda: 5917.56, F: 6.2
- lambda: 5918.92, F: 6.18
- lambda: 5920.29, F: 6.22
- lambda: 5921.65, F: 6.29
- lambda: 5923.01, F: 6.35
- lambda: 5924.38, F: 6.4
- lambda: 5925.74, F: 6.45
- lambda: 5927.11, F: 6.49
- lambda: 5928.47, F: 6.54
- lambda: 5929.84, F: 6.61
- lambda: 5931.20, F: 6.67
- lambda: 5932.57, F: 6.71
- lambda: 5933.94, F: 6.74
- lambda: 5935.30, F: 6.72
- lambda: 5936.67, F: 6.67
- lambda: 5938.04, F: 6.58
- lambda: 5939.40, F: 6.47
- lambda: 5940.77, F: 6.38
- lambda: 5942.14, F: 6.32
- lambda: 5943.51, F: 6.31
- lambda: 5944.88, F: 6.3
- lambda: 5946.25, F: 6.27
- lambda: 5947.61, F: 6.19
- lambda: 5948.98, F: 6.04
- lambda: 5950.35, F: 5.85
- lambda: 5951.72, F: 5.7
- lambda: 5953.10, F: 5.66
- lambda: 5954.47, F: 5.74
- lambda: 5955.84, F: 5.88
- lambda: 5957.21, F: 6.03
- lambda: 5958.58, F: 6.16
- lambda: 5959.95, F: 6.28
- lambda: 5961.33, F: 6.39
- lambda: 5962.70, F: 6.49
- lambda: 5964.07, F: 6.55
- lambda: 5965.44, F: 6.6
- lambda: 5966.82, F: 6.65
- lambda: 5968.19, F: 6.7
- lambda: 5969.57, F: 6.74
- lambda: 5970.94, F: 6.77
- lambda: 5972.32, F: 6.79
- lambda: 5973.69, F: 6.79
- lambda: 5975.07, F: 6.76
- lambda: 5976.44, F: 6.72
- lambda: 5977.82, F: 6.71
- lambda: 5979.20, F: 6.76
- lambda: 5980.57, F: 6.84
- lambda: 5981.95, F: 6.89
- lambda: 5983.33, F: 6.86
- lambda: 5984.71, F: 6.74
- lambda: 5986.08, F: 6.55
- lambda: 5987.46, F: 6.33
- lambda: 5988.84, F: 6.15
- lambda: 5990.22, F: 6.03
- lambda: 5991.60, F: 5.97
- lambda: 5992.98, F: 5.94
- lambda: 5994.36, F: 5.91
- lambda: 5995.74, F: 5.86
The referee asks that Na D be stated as 0.7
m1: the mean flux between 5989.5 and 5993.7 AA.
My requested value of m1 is 5.98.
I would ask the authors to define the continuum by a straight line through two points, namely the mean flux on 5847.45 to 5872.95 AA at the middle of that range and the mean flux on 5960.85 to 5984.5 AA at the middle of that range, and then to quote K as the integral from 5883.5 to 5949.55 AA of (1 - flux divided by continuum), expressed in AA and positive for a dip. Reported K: 2.1 AA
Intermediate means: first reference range 6.62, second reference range 6.71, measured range 6.45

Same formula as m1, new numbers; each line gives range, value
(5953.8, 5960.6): 6.02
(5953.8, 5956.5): 5.81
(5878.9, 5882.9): 6.59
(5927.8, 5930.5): 6.56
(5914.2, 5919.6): 6.28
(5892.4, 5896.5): 6.41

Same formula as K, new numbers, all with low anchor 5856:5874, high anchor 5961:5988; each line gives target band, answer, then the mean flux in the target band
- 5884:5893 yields 0.6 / 6.21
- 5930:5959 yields 1.8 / 6.26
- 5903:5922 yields 0.3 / 6.55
